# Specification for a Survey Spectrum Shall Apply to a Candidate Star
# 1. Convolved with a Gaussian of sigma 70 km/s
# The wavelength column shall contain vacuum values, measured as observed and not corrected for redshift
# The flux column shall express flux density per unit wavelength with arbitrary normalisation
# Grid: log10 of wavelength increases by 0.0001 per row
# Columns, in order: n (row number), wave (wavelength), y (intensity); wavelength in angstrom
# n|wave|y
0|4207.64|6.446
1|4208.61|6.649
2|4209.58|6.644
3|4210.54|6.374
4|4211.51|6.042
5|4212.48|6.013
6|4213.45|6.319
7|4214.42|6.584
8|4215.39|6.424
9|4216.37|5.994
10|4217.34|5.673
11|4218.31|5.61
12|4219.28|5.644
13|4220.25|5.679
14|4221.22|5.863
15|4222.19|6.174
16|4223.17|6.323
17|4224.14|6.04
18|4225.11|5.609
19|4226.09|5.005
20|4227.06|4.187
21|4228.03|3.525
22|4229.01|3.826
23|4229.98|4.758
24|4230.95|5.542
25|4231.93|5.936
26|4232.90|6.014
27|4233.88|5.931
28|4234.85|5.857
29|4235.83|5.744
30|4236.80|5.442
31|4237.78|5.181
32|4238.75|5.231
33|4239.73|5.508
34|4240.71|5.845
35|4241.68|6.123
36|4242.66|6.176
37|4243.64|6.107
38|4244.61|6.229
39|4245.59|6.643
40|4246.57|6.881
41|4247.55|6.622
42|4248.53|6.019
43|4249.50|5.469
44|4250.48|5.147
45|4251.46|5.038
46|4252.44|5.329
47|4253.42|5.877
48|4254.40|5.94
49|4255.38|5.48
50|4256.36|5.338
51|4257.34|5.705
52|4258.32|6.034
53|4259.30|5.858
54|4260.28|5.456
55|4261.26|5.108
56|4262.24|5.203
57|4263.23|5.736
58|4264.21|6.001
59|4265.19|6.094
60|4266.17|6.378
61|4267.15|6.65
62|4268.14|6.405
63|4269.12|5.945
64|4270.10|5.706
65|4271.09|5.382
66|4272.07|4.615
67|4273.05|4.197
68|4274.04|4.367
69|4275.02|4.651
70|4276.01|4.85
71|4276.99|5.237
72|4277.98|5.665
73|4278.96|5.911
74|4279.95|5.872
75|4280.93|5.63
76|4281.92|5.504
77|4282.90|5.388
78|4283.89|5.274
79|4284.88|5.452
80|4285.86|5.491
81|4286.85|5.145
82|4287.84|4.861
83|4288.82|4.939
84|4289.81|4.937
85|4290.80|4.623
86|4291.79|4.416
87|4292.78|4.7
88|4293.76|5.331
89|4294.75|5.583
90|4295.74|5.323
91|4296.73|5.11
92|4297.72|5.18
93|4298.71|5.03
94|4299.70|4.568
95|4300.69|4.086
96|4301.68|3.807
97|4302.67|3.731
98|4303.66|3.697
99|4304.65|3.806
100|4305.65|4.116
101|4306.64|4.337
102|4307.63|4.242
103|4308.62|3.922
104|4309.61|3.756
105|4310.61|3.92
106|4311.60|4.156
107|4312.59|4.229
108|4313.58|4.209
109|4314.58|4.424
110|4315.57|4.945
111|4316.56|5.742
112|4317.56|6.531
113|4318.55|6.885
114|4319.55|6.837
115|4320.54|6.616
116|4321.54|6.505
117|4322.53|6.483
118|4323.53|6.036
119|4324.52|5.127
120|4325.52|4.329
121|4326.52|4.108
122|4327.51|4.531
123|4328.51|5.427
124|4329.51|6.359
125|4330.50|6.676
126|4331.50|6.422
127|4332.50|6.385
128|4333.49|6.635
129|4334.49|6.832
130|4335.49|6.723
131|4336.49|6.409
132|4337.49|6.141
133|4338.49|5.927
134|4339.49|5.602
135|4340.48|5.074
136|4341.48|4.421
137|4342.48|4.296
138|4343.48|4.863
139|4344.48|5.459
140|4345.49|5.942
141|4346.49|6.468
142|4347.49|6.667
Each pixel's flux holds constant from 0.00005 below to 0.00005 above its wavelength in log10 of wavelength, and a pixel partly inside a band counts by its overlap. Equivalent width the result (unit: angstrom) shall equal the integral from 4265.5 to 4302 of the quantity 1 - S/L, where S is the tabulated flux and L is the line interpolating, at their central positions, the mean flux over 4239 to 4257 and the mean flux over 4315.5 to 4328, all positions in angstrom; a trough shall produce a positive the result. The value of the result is 3.9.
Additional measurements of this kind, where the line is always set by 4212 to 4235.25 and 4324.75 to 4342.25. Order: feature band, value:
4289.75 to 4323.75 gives 4.78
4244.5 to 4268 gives -0.85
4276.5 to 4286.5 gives 0.24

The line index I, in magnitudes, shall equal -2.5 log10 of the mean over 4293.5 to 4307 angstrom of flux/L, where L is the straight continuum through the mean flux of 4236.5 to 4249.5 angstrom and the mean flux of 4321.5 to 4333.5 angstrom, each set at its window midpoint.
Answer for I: 0.27 mag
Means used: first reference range 5.99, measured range 4.54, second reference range 5.71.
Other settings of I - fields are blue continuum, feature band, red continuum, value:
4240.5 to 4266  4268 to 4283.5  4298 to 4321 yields 0.01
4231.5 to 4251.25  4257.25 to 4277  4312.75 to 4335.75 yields 0.07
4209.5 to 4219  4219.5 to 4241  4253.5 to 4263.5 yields 0.10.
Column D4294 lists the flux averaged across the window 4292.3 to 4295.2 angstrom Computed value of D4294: 5.21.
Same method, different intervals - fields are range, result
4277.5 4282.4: 5.72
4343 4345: 5.14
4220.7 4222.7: 6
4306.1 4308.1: 4.29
